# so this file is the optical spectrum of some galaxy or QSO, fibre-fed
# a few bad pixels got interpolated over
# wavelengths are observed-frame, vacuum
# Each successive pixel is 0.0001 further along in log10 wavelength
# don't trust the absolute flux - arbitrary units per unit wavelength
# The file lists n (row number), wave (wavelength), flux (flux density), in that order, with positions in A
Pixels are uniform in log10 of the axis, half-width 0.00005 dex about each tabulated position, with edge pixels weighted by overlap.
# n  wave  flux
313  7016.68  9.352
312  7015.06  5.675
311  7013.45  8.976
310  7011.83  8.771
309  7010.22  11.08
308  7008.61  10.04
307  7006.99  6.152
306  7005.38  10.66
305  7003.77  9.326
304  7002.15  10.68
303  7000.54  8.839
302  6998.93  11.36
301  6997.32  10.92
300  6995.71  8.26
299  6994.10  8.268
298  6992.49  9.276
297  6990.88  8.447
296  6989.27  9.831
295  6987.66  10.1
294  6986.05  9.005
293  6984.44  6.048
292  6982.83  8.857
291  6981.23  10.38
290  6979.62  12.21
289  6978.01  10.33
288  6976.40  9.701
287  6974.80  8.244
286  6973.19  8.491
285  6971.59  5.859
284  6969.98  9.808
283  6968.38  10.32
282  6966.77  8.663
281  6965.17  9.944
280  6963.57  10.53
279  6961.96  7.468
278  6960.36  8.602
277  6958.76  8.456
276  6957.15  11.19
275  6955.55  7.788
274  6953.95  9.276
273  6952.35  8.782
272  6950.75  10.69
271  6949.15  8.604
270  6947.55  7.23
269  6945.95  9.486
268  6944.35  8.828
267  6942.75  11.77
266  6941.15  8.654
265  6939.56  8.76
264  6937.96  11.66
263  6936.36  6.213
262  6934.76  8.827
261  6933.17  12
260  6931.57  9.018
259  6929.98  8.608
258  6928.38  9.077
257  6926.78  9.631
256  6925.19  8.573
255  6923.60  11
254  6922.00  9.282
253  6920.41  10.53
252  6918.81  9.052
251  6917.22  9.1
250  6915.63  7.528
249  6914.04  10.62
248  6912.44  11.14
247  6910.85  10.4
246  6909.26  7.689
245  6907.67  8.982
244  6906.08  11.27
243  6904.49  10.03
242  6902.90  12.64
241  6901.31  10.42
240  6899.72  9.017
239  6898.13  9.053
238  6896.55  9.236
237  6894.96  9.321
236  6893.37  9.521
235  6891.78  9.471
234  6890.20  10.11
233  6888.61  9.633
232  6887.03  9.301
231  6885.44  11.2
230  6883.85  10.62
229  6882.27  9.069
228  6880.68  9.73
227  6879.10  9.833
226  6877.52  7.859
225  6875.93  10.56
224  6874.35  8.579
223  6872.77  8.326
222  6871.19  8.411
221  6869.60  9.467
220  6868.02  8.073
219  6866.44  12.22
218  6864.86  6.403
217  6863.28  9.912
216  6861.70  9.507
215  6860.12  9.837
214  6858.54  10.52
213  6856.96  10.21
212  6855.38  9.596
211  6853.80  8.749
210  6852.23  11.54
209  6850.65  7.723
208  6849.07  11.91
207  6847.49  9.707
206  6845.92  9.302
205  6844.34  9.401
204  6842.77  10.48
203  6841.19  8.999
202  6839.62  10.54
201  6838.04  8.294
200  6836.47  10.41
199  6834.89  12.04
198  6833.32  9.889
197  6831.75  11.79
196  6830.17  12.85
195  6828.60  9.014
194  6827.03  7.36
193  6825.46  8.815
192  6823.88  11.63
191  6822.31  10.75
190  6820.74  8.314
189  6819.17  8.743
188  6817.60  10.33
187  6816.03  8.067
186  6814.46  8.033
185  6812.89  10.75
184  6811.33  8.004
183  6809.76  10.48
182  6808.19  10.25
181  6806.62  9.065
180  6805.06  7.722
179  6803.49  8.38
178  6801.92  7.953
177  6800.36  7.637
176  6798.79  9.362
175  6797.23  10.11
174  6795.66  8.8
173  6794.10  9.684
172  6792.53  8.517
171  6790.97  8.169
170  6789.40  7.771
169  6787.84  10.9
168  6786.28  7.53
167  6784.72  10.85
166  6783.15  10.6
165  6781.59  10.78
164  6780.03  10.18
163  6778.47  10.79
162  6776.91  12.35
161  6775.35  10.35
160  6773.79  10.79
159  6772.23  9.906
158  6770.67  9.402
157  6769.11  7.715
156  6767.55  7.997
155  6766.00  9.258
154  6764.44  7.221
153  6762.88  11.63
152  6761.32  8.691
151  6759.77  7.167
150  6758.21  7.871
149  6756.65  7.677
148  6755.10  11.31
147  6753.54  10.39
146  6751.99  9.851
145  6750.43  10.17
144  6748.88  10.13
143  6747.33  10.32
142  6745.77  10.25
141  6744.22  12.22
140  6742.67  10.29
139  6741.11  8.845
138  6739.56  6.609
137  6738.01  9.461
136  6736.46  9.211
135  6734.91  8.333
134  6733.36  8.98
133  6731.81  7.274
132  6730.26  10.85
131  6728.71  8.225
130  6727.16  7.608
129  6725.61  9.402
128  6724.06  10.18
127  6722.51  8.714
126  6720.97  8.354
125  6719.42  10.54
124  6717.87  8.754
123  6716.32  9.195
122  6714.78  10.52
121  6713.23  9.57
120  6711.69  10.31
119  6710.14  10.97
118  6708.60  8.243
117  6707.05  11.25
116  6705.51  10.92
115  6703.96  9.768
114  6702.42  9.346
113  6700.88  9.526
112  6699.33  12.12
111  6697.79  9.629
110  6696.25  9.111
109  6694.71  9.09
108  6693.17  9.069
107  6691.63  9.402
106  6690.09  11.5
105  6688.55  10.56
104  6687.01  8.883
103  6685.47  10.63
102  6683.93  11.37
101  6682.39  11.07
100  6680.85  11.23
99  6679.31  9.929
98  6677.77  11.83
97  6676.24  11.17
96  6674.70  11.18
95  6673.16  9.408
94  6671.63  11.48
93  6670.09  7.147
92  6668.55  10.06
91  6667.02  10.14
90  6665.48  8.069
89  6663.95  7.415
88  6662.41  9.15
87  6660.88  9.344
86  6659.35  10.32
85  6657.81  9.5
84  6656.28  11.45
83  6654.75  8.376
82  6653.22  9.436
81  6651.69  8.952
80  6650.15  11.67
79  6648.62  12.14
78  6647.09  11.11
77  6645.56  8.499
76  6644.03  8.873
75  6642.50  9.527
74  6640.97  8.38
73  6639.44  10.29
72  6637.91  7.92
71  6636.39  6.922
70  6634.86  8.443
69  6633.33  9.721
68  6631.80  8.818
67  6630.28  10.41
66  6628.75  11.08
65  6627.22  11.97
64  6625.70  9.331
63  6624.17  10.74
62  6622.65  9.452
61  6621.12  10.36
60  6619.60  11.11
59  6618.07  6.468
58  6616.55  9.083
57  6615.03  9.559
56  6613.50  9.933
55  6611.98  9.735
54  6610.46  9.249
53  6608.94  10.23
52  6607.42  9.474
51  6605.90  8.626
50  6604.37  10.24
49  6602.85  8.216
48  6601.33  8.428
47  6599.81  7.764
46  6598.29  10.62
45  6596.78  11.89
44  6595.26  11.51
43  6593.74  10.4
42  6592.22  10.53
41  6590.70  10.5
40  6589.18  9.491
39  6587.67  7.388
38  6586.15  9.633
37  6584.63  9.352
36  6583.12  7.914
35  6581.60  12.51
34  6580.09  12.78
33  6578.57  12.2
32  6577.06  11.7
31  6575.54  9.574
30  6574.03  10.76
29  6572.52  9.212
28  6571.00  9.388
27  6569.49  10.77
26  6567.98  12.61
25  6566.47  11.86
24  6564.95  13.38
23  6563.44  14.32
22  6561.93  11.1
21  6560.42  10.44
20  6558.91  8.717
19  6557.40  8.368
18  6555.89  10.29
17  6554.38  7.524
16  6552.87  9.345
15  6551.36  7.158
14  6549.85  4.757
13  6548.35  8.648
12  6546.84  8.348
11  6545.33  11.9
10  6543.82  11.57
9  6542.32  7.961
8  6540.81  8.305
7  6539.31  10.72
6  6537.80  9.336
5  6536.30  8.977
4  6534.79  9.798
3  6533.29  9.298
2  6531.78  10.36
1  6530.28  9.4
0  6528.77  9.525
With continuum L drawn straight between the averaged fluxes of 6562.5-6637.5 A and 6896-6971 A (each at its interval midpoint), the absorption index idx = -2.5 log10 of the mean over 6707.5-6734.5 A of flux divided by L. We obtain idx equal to 0.067 mag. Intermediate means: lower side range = 10.1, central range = 9.28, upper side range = 9.47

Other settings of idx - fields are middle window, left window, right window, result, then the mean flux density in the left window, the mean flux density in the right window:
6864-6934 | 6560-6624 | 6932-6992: -0.02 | 10.2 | 9.22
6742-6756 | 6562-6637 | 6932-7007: -0.08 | 10.1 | 9.28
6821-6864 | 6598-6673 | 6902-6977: -0.07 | 9.49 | 9.36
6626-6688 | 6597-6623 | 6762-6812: -0.05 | 9.38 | 9.38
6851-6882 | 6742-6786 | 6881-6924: 0.05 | 9.84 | 9.81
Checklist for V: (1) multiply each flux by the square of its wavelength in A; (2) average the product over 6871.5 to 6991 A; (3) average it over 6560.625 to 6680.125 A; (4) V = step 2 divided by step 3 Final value 1.0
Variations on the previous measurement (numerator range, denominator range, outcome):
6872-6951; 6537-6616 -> 1.06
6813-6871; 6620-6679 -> 1.06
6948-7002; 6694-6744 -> 1.05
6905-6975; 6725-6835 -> 1.03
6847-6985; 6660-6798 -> 1.04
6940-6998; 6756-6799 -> 1.04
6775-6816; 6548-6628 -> 1.00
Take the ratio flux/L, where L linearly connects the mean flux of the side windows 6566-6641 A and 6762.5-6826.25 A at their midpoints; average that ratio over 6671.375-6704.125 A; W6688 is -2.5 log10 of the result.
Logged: -0.07 mag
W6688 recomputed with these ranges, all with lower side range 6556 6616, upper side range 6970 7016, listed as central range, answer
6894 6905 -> -0.06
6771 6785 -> -0.10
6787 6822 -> 0.08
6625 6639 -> 0.08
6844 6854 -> -0.03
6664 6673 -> 0.09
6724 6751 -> 0.06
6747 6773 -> 0.07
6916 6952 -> -0.01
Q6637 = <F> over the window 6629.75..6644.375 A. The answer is 8.91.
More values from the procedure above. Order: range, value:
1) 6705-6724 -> 9.78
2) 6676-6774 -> 9.64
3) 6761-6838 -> 9.54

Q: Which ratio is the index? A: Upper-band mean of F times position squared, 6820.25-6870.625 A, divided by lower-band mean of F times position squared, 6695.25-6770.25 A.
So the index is 1.08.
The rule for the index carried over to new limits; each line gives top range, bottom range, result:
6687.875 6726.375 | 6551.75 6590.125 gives 0.99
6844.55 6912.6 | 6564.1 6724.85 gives 1.04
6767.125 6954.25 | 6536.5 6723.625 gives 1.04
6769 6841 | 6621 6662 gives 1.04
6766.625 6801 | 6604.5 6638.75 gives 1.06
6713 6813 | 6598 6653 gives 1.02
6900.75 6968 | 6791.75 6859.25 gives 1.02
